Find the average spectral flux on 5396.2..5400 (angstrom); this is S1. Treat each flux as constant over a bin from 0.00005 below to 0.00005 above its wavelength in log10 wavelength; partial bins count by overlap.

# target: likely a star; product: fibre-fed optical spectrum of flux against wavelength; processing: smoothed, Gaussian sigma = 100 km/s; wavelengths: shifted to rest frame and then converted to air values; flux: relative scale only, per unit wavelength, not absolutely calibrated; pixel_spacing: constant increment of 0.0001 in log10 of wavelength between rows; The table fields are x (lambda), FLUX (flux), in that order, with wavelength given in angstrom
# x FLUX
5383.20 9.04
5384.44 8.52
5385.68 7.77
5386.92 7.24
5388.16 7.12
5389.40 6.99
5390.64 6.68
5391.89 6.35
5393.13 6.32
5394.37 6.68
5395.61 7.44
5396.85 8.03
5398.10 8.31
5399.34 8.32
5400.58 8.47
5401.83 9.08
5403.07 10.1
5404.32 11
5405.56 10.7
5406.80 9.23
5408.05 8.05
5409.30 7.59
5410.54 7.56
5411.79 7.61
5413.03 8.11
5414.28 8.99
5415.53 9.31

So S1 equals 8.22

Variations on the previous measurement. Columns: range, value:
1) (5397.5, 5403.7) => 8.86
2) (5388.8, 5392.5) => 6.66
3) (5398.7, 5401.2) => 8.42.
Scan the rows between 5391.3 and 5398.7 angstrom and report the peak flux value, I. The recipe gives 8.31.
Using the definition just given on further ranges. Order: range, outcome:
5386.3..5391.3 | 7.24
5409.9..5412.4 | 7.61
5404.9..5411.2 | 10.7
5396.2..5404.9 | 11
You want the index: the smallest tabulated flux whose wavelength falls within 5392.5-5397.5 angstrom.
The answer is 6.32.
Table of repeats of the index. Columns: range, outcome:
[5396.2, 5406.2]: 8.03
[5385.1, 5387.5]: 7.24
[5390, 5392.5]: 6.35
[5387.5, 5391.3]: 6.68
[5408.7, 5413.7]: 7.56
